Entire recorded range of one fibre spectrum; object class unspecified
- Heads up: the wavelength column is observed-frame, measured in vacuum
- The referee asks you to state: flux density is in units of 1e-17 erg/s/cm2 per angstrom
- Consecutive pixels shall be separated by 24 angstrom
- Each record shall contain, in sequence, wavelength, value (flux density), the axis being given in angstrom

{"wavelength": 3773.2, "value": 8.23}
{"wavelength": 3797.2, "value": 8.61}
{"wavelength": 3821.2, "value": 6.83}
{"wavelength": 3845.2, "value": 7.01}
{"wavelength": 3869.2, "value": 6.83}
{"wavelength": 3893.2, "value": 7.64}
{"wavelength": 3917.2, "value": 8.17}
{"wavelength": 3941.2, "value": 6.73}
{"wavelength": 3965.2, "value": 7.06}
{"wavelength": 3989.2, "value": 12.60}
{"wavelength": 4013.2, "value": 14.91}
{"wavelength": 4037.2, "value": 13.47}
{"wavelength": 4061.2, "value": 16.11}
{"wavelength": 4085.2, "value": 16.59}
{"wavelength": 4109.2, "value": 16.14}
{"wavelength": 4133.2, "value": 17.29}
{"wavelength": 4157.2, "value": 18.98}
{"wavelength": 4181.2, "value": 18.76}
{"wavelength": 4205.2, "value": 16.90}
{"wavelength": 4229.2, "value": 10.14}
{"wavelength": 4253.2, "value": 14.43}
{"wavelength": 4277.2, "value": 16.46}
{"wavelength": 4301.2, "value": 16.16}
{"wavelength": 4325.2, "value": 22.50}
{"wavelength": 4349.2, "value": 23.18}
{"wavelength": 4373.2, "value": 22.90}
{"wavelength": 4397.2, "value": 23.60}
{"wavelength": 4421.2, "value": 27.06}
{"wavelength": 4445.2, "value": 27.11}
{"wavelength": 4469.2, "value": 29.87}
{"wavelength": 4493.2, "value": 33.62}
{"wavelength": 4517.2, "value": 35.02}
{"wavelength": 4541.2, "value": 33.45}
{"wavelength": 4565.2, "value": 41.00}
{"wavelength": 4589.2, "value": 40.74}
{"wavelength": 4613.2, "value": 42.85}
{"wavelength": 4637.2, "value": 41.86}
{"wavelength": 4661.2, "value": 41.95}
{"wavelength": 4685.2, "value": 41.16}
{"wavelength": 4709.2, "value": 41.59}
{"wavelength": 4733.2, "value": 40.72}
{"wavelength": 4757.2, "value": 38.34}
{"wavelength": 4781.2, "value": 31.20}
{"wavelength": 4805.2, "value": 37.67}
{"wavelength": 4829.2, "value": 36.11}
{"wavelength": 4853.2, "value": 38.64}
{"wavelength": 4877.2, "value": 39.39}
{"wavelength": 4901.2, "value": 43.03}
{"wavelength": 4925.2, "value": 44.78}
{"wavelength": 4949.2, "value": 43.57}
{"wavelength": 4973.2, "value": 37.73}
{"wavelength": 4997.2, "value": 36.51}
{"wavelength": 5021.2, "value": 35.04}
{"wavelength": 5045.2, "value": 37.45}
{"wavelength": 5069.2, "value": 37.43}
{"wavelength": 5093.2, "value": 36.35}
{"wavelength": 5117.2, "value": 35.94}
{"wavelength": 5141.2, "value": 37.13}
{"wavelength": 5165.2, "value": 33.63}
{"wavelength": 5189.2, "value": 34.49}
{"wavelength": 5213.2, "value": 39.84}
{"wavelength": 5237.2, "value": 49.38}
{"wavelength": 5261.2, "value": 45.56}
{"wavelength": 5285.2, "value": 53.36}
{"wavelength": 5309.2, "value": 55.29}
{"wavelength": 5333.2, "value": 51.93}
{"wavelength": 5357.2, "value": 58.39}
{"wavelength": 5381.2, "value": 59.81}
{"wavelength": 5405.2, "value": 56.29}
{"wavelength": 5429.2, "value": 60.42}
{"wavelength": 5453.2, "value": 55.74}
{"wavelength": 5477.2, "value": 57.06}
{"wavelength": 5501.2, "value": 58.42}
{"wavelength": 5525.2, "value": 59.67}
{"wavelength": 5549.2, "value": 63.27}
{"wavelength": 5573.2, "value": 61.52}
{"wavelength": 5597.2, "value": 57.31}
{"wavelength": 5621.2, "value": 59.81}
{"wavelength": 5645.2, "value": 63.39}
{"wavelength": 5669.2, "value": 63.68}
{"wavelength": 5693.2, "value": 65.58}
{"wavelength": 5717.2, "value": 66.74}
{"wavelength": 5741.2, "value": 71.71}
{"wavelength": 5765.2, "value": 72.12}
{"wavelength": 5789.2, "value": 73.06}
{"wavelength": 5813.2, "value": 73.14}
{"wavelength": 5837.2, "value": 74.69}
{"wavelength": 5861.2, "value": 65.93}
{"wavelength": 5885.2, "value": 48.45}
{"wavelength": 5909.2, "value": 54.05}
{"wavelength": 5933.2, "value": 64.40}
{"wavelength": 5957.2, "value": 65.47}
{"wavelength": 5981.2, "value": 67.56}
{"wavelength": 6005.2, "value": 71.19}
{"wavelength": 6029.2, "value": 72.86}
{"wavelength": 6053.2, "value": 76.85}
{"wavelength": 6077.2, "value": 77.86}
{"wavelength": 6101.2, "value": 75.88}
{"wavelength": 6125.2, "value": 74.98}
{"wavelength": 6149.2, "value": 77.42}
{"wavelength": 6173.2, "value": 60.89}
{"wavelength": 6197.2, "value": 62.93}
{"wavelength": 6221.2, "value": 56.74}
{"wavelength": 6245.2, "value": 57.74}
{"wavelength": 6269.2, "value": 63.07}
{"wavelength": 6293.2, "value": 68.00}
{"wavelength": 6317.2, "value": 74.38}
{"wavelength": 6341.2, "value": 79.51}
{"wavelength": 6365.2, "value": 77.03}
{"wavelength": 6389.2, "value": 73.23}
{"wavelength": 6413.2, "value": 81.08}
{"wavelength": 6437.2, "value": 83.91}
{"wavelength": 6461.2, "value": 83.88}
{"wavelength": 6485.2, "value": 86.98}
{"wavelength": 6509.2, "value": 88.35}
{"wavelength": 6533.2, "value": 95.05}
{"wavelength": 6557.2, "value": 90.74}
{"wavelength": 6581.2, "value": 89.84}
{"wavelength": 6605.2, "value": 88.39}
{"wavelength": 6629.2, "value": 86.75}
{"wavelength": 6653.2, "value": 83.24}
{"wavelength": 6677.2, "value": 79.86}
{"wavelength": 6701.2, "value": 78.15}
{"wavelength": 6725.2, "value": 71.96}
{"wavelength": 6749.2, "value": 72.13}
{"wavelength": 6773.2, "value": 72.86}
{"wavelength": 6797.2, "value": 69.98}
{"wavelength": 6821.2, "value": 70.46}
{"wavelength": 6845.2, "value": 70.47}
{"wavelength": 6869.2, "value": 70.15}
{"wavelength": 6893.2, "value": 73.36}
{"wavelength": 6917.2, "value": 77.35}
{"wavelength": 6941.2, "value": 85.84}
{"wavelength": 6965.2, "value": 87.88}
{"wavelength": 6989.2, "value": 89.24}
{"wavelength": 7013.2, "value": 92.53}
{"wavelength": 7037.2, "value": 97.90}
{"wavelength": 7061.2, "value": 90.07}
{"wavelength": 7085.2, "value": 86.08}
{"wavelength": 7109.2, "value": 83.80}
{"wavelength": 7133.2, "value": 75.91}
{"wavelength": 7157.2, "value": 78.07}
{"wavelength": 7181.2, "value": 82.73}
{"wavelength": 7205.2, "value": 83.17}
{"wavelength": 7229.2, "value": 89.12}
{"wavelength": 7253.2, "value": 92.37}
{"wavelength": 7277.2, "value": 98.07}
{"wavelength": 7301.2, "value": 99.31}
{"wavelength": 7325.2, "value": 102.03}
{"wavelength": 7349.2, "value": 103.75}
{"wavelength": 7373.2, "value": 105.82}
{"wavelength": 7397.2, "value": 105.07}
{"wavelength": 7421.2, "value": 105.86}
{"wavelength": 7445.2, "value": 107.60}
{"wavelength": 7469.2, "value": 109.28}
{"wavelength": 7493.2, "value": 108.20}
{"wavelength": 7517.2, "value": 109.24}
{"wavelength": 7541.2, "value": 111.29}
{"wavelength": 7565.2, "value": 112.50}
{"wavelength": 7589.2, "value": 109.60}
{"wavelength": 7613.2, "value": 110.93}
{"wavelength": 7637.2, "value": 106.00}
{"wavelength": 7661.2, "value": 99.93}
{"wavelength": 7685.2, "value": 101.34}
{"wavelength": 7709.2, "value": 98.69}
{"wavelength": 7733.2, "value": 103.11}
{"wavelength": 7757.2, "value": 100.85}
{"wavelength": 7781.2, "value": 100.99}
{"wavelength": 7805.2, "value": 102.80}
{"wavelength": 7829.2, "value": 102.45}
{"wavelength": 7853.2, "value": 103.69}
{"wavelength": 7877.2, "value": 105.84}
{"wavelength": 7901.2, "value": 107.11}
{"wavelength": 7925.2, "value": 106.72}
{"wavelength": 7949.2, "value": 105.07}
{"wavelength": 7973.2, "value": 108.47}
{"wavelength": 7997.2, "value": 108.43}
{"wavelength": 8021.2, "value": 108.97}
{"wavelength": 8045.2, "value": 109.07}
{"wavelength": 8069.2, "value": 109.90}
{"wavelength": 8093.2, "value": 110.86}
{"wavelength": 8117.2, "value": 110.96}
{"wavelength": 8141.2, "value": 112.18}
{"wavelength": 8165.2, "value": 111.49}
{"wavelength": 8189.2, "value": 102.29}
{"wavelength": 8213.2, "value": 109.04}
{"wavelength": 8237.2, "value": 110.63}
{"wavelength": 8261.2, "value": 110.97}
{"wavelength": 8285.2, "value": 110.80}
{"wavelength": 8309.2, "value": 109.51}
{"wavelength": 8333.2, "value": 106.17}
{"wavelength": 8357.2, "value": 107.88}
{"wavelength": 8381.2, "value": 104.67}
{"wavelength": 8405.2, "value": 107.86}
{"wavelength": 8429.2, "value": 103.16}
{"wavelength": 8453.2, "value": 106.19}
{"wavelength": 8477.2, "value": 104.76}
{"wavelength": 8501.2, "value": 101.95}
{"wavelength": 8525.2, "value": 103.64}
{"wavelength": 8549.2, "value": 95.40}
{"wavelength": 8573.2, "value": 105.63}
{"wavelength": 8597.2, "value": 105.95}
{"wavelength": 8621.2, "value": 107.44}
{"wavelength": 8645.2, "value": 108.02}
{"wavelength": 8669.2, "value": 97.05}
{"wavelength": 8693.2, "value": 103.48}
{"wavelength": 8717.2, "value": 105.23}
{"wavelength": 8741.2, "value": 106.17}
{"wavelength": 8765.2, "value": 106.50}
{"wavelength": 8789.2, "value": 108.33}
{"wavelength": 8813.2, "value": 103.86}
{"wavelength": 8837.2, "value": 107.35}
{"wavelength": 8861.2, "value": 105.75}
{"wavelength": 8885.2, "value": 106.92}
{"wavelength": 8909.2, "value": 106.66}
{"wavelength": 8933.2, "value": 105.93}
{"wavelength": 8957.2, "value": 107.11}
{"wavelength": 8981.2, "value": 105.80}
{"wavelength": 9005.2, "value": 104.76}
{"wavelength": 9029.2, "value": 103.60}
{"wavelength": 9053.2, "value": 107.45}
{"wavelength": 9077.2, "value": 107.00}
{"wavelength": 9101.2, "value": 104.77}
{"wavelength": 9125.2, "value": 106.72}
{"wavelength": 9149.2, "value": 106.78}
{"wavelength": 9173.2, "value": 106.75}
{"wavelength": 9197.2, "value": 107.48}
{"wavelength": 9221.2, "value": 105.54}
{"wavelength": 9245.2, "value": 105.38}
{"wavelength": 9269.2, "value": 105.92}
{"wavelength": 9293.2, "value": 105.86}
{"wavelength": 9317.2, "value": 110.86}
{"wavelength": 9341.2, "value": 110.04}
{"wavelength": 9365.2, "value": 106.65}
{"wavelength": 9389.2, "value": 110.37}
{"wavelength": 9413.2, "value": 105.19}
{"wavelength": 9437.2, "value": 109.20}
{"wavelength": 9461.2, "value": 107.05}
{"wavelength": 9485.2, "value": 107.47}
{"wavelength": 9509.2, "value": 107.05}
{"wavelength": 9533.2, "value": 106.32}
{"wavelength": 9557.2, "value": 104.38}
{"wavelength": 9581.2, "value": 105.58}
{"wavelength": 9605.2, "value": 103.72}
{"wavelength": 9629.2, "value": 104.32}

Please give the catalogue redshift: 0.000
